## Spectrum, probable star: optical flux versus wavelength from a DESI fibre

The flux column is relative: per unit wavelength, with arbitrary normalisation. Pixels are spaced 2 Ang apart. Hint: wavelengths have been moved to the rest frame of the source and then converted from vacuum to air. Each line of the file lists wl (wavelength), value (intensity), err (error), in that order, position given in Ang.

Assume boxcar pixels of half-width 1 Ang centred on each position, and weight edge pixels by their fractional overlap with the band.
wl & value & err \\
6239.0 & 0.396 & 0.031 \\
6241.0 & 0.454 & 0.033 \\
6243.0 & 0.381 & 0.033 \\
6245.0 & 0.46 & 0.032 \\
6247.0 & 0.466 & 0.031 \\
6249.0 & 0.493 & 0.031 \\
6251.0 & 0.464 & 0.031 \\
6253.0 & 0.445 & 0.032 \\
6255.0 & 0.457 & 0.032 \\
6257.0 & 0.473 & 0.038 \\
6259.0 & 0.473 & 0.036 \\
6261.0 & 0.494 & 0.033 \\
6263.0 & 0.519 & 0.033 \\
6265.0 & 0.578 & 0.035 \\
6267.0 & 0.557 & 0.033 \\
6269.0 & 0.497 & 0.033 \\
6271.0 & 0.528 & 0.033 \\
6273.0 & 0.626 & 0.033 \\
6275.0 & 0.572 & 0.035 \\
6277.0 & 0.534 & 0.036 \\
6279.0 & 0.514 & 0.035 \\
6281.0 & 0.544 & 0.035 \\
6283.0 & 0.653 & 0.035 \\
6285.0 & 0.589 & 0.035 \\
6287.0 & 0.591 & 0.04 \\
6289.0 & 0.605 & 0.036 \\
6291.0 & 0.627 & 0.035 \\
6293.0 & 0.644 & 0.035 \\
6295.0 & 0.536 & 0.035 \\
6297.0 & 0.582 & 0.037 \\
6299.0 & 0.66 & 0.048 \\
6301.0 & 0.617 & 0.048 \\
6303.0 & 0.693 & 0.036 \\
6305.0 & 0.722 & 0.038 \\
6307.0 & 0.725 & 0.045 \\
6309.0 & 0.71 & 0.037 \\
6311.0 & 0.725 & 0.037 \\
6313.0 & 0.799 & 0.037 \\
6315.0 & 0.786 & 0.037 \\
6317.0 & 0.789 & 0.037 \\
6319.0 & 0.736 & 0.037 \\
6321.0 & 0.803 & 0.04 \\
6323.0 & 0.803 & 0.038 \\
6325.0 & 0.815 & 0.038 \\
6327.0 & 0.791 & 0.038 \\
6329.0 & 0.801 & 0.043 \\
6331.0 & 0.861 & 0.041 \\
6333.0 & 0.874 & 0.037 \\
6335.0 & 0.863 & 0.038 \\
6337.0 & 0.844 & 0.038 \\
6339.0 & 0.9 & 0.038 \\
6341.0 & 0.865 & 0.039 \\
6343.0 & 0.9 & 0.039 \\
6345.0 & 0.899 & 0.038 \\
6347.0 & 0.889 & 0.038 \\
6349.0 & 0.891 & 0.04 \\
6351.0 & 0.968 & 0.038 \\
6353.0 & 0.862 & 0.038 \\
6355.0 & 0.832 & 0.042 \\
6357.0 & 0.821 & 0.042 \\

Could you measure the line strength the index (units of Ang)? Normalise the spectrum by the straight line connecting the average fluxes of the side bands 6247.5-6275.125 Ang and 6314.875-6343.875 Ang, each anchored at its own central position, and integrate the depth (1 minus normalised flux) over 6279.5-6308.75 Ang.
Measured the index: 1.6 Ang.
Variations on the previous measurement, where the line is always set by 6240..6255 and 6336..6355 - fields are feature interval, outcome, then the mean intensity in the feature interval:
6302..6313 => -0.1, 0.723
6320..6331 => -0.1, 0.808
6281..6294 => 0.4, 0.612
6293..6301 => 0.8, 0.602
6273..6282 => 0.5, 0.55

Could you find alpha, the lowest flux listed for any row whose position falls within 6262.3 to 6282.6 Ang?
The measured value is 0.497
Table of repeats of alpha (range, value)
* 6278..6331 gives 0.514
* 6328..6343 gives 0.801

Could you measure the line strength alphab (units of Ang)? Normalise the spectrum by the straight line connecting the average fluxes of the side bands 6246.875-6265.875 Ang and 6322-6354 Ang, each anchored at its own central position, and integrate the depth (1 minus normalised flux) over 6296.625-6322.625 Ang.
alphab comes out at 0.3 Ang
